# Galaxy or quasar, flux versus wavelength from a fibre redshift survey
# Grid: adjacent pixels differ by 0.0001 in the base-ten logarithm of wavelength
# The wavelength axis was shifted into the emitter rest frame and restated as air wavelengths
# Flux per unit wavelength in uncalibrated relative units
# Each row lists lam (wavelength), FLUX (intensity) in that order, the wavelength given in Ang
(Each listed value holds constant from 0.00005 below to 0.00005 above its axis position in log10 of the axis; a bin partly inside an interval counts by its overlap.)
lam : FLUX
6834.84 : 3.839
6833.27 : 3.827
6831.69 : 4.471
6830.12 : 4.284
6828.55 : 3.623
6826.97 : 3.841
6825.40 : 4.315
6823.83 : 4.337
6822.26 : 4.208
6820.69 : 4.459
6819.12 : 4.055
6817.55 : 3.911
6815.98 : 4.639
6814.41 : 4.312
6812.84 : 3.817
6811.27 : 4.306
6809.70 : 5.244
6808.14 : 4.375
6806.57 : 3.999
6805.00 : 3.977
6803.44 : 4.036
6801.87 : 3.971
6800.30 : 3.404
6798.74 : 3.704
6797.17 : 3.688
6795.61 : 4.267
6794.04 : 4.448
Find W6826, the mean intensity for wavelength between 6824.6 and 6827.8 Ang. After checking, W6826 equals 4.07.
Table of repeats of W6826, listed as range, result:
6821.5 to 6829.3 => 4.06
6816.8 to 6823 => 4.16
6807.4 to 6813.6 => 4.44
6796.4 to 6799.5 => 3.69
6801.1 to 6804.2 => 4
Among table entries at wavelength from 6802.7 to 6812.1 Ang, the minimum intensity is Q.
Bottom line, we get 3.977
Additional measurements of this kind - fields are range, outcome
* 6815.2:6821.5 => 3.911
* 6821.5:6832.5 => 3.623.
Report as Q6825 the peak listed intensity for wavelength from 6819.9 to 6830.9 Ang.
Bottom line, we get 4.459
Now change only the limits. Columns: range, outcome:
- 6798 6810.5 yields 5.244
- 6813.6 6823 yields 4.639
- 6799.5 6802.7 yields 3.971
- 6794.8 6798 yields 4.267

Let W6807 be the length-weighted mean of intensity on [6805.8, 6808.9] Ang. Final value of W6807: 4.18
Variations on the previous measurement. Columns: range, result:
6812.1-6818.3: 4.17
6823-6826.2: 4.33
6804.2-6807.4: 4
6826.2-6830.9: 3.91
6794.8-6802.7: 3.81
